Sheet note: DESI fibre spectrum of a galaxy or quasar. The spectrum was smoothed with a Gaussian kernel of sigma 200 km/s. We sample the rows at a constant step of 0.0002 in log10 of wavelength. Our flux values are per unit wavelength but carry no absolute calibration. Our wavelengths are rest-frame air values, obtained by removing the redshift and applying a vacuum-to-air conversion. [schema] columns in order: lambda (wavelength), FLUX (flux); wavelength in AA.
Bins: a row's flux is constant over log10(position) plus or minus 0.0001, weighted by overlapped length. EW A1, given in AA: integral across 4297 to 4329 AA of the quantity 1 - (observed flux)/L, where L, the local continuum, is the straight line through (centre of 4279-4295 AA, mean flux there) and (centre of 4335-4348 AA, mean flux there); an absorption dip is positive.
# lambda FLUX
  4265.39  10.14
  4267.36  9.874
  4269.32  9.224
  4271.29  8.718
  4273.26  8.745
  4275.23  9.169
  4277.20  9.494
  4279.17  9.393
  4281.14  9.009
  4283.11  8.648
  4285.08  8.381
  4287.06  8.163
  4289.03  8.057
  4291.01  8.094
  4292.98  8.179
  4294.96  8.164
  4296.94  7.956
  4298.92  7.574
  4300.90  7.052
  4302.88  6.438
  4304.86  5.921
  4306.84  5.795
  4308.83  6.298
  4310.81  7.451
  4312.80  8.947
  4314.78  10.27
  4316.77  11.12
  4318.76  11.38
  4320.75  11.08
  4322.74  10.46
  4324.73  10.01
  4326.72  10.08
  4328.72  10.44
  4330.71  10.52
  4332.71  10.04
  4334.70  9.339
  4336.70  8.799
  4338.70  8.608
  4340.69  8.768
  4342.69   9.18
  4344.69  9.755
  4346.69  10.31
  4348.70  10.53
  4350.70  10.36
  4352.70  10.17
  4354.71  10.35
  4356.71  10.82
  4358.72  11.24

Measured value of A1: 0.5 AA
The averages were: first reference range 8.43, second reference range 9.27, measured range 8.71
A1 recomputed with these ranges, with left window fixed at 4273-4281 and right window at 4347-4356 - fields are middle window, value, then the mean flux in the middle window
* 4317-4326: -0.8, 10.7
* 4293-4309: 4.3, 7.01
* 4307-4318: 1.3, 8.64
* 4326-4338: 0.3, 9.83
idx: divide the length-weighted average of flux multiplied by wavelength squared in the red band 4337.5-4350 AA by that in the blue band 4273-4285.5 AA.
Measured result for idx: 1.1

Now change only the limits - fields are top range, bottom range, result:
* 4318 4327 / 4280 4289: 1.27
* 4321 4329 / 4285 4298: 1.29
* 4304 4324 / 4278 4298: 1.07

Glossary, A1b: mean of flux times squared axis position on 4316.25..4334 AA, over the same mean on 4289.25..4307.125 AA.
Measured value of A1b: 1.45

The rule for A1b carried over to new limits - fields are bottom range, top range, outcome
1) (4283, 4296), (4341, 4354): 1.25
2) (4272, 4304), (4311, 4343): 1.22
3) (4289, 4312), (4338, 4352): 1.37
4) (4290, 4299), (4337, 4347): 1.17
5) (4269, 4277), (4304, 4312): 0.73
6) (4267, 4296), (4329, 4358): 1.16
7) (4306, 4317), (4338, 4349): 1.18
